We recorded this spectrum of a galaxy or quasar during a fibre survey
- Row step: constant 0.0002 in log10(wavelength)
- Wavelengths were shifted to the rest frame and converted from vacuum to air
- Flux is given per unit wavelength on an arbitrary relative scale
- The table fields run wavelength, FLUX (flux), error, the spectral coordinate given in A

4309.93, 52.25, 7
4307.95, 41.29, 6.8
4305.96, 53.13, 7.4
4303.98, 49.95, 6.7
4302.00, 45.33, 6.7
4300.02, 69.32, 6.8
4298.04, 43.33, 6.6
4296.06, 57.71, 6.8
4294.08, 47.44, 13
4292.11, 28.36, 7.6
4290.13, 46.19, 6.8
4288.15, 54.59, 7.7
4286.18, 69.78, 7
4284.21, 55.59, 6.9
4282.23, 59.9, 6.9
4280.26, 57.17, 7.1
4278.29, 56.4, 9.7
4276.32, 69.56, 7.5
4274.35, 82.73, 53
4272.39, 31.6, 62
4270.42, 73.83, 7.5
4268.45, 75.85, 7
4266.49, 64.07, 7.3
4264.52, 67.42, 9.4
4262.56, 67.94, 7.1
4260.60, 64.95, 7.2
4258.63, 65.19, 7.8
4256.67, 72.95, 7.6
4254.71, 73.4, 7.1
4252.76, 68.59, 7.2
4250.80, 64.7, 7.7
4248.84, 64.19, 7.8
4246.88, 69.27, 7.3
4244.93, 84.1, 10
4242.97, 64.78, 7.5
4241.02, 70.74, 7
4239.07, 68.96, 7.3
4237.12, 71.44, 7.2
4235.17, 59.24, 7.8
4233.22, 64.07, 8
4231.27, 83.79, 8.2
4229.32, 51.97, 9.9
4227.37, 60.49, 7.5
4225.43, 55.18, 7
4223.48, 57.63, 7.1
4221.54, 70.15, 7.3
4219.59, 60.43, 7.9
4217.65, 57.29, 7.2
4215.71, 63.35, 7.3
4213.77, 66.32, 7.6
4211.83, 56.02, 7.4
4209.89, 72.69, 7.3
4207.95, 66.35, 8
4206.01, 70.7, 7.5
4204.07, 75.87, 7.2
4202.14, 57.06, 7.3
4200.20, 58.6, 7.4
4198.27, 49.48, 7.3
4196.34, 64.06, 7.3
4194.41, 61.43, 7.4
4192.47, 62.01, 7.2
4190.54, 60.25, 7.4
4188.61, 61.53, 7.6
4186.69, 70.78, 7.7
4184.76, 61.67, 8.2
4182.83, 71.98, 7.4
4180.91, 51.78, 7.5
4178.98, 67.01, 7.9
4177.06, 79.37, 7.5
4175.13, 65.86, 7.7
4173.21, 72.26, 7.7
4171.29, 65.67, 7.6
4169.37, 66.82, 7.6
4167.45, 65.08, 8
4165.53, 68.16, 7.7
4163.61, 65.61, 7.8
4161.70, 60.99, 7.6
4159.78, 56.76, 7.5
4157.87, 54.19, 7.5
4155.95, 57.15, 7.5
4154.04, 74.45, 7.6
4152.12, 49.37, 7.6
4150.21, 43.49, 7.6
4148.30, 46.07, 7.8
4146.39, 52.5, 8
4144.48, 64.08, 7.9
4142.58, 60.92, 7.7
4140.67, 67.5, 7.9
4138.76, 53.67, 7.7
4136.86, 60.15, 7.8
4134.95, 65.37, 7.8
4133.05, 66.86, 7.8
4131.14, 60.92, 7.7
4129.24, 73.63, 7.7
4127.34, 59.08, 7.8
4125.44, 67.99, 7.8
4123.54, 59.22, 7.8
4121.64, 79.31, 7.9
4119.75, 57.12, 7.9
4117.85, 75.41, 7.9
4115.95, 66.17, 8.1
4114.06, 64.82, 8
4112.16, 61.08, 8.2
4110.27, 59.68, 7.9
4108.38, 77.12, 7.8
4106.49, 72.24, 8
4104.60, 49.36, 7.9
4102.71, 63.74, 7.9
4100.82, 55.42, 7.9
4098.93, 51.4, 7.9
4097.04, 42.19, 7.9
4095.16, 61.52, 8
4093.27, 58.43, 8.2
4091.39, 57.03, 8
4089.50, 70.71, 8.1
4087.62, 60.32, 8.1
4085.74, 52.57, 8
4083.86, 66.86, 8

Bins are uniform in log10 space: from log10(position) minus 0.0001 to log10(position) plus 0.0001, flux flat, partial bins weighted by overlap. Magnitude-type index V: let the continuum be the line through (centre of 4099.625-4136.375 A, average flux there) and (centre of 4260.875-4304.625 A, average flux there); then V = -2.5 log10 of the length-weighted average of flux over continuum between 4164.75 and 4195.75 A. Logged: -0.058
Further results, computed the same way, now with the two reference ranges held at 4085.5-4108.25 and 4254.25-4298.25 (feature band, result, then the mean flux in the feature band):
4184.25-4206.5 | -0.05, 62.6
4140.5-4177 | -0.03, 61.2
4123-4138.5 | -0.08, 63.8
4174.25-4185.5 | -0.12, 66.3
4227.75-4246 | -0.14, 68.5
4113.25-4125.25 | -0.14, 67.1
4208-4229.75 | -0.03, 61.5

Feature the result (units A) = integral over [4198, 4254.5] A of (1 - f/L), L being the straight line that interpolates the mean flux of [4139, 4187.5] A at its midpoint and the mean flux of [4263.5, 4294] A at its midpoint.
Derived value -4.4 A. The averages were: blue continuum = 62.2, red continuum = 59.2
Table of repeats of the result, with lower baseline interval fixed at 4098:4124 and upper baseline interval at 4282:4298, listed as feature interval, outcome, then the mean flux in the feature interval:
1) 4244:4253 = -2.6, 70.2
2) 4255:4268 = -3.5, 67.8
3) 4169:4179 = -1.7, 69.9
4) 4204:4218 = -2.2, 65.8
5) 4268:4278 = -2.4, 65.5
